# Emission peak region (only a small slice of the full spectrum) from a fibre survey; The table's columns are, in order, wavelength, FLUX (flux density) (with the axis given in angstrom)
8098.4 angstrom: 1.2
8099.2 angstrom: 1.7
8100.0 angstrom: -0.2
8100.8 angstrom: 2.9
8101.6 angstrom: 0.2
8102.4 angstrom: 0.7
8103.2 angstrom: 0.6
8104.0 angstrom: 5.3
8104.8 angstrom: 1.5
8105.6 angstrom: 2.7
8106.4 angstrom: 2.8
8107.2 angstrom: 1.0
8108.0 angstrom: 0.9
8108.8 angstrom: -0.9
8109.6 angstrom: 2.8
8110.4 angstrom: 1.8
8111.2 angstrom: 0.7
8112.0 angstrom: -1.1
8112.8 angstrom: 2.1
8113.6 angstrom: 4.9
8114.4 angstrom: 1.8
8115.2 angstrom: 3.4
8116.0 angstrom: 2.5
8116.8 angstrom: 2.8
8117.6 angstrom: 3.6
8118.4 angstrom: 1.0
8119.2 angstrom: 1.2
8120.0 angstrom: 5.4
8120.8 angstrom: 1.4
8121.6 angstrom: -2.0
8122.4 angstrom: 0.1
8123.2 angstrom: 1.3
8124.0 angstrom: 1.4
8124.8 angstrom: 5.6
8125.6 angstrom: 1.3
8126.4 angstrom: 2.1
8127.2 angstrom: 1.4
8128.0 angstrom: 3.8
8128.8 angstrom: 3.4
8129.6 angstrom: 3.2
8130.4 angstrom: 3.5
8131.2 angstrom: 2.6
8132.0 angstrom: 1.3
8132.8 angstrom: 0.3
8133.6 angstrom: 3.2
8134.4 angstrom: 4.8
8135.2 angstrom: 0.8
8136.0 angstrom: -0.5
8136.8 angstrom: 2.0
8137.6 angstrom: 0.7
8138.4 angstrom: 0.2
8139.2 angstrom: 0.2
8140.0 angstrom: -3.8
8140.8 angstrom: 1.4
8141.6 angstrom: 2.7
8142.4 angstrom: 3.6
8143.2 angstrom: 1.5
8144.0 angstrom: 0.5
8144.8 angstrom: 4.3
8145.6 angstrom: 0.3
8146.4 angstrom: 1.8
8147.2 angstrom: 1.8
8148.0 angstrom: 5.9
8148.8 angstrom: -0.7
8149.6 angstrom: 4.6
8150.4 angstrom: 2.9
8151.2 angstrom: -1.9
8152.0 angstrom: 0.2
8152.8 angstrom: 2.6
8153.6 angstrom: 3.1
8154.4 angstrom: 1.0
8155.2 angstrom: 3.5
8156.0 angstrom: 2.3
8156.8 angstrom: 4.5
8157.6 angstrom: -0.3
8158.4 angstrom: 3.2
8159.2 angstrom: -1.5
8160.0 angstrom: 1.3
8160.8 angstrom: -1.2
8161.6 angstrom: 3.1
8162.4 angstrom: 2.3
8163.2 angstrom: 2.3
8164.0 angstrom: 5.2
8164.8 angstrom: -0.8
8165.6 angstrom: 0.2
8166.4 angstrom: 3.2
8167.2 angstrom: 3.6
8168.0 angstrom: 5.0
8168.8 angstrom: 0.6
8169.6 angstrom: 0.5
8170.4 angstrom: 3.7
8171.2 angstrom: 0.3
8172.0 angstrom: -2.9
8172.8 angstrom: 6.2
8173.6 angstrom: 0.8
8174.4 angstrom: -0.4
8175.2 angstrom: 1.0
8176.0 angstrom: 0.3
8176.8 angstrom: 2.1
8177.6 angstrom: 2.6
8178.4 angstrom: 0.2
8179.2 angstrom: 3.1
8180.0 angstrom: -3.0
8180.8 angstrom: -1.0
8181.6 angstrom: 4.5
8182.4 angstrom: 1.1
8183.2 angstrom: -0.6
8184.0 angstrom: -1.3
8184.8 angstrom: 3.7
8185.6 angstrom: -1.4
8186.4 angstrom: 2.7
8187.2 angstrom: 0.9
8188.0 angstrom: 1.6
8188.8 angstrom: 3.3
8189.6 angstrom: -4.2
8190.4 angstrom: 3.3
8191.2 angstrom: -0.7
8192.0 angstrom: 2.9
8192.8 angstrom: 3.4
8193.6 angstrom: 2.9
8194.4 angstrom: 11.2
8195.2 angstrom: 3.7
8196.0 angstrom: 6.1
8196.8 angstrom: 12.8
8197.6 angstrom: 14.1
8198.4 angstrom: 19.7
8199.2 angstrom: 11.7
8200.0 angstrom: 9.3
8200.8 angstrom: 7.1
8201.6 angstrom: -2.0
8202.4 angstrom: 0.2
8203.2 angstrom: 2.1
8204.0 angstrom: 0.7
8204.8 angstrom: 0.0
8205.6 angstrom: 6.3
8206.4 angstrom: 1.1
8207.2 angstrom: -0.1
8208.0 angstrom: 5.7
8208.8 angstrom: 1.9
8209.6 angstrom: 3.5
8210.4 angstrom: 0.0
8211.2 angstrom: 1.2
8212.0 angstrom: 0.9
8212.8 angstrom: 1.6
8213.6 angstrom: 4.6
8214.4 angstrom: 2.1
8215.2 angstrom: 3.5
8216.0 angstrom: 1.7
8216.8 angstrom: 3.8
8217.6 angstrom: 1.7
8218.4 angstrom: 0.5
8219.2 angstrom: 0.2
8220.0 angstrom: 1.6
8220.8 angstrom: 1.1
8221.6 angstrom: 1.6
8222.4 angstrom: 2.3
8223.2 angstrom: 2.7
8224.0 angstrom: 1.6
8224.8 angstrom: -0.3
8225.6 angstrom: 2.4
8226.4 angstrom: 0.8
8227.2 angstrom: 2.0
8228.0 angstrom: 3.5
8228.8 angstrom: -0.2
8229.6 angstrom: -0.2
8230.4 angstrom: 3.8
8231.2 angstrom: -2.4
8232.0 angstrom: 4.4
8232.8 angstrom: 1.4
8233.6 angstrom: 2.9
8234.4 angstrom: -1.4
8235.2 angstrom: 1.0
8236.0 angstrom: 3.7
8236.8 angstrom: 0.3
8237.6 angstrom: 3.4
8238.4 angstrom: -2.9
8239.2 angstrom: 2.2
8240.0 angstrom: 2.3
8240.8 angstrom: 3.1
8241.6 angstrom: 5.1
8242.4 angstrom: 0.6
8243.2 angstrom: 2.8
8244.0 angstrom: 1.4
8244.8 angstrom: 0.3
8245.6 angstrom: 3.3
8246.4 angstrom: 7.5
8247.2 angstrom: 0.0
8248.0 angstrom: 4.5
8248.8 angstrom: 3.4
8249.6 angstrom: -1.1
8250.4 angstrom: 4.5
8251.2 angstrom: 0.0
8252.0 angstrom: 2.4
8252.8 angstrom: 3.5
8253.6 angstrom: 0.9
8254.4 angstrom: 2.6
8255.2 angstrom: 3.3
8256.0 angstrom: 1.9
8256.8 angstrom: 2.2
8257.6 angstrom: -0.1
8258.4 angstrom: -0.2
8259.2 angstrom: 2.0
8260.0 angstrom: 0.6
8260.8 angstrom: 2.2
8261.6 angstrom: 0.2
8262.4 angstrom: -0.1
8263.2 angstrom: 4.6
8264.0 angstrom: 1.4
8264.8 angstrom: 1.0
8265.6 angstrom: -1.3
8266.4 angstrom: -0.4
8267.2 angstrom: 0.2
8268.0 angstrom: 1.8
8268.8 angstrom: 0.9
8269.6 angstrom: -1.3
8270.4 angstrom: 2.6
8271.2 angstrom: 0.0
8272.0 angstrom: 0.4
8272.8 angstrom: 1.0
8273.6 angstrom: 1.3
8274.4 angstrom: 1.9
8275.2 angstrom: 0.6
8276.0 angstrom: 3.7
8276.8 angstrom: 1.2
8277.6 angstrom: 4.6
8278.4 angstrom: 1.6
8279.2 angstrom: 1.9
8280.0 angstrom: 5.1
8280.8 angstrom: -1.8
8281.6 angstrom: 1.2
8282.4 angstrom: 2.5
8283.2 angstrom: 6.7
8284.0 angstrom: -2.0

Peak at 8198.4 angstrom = Hgamma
